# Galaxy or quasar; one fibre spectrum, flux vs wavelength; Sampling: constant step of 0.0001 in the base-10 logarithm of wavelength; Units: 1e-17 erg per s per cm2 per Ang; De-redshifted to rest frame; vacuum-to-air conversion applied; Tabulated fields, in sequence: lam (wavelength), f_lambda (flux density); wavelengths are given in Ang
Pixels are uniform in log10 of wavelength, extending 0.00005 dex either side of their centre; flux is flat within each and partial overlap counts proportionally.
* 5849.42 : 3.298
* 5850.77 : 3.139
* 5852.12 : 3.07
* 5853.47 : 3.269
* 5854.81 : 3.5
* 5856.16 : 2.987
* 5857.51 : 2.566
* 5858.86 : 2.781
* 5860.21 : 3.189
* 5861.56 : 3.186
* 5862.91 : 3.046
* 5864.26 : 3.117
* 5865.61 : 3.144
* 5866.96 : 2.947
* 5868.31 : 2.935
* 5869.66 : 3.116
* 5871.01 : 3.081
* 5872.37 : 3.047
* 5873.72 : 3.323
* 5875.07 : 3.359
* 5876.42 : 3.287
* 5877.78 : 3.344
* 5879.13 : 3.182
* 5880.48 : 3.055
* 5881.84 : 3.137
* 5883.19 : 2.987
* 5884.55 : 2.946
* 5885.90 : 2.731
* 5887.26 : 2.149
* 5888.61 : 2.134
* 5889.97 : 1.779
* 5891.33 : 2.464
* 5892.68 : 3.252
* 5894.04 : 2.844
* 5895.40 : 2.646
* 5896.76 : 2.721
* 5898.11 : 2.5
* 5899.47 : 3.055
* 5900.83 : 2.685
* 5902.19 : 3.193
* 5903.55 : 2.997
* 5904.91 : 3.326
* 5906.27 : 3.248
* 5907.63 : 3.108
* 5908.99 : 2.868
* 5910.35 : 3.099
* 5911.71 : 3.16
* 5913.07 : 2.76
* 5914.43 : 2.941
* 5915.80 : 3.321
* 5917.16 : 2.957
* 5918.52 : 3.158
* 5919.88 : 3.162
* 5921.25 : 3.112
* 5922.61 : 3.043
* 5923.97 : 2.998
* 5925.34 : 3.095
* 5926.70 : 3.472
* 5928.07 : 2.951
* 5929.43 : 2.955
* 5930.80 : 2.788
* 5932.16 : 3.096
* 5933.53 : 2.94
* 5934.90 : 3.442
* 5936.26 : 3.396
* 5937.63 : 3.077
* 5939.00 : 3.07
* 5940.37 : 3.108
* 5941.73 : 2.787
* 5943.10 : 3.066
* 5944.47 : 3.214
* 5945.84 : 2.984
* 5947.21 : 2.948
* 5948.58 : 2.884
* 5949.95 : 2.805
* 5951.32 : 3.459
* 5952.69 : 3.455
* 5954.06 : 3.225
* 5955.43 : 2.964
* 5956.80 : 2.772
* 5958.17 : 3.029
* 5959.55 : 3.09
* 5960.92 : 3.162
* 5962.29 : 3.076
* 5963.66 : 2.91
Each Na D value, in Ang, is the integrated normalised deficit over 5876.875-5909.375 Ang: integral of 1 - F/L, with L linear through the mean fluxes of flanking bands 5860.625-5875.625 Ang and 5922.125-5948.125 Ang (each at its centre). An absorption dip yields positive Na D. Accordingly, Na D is 2.6 Ang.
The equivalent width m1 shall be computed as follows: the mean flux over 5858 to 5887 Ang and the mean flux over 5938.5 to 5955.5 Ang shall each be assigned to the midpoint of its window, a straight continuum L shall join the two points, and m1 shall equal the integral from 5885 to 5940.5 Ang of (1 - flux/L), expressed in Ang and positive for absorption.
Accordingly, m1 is 2.4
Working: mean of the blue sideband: 3.08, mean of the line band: 2.95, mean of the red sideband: 3.08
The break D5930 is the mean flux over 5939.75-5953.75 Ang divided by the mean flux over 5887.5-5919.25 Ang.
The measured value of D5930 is 1.07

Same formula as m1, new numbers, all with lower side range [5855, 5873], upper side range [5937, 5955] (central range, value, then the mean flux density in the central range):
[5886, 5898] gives 2.1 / 2.51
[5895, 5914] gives 0.6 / 2.96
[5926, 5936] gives -0.1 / 3.11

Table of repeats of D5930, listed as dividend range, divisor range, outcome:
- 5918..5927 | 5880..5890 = 1.18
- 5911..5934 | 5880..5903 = 1.12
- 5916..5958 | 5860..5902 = 1.06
